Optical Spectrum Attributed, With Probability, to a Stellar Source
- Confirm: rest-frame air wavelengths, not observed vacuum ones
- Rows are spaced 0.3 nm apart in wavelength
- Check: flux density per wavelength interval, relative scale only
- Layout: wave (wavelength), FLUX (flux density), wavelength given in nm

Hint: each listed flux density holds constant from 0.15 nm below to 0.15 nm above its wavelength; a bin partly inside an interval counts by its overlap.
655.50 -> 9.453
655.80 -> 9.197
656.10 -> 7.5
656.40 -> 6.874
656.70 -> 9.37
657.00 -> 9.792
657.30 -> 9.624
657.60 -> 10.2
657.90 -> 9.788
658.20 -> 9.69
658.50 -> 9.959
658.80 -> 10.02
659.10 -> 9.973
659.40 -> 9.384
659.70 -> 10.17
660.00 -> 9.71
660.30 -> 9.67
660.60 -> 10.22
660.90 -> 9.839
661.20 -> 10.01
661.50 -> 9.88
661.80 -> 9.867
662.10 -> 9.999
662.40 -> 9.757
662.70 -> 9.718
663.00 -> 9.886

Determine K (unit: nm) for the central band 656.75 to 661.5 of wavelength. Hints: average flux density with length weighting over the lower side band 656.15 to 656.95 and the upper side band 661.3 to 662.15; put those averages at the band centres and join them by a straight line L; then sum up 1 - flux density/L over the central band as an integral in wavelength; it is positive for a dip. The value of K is -0.42 nm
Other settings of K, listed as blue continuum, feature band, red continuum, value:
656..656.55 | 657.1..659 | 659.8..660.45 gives -0.35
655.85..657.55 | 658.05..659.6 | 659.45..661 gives -0.06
